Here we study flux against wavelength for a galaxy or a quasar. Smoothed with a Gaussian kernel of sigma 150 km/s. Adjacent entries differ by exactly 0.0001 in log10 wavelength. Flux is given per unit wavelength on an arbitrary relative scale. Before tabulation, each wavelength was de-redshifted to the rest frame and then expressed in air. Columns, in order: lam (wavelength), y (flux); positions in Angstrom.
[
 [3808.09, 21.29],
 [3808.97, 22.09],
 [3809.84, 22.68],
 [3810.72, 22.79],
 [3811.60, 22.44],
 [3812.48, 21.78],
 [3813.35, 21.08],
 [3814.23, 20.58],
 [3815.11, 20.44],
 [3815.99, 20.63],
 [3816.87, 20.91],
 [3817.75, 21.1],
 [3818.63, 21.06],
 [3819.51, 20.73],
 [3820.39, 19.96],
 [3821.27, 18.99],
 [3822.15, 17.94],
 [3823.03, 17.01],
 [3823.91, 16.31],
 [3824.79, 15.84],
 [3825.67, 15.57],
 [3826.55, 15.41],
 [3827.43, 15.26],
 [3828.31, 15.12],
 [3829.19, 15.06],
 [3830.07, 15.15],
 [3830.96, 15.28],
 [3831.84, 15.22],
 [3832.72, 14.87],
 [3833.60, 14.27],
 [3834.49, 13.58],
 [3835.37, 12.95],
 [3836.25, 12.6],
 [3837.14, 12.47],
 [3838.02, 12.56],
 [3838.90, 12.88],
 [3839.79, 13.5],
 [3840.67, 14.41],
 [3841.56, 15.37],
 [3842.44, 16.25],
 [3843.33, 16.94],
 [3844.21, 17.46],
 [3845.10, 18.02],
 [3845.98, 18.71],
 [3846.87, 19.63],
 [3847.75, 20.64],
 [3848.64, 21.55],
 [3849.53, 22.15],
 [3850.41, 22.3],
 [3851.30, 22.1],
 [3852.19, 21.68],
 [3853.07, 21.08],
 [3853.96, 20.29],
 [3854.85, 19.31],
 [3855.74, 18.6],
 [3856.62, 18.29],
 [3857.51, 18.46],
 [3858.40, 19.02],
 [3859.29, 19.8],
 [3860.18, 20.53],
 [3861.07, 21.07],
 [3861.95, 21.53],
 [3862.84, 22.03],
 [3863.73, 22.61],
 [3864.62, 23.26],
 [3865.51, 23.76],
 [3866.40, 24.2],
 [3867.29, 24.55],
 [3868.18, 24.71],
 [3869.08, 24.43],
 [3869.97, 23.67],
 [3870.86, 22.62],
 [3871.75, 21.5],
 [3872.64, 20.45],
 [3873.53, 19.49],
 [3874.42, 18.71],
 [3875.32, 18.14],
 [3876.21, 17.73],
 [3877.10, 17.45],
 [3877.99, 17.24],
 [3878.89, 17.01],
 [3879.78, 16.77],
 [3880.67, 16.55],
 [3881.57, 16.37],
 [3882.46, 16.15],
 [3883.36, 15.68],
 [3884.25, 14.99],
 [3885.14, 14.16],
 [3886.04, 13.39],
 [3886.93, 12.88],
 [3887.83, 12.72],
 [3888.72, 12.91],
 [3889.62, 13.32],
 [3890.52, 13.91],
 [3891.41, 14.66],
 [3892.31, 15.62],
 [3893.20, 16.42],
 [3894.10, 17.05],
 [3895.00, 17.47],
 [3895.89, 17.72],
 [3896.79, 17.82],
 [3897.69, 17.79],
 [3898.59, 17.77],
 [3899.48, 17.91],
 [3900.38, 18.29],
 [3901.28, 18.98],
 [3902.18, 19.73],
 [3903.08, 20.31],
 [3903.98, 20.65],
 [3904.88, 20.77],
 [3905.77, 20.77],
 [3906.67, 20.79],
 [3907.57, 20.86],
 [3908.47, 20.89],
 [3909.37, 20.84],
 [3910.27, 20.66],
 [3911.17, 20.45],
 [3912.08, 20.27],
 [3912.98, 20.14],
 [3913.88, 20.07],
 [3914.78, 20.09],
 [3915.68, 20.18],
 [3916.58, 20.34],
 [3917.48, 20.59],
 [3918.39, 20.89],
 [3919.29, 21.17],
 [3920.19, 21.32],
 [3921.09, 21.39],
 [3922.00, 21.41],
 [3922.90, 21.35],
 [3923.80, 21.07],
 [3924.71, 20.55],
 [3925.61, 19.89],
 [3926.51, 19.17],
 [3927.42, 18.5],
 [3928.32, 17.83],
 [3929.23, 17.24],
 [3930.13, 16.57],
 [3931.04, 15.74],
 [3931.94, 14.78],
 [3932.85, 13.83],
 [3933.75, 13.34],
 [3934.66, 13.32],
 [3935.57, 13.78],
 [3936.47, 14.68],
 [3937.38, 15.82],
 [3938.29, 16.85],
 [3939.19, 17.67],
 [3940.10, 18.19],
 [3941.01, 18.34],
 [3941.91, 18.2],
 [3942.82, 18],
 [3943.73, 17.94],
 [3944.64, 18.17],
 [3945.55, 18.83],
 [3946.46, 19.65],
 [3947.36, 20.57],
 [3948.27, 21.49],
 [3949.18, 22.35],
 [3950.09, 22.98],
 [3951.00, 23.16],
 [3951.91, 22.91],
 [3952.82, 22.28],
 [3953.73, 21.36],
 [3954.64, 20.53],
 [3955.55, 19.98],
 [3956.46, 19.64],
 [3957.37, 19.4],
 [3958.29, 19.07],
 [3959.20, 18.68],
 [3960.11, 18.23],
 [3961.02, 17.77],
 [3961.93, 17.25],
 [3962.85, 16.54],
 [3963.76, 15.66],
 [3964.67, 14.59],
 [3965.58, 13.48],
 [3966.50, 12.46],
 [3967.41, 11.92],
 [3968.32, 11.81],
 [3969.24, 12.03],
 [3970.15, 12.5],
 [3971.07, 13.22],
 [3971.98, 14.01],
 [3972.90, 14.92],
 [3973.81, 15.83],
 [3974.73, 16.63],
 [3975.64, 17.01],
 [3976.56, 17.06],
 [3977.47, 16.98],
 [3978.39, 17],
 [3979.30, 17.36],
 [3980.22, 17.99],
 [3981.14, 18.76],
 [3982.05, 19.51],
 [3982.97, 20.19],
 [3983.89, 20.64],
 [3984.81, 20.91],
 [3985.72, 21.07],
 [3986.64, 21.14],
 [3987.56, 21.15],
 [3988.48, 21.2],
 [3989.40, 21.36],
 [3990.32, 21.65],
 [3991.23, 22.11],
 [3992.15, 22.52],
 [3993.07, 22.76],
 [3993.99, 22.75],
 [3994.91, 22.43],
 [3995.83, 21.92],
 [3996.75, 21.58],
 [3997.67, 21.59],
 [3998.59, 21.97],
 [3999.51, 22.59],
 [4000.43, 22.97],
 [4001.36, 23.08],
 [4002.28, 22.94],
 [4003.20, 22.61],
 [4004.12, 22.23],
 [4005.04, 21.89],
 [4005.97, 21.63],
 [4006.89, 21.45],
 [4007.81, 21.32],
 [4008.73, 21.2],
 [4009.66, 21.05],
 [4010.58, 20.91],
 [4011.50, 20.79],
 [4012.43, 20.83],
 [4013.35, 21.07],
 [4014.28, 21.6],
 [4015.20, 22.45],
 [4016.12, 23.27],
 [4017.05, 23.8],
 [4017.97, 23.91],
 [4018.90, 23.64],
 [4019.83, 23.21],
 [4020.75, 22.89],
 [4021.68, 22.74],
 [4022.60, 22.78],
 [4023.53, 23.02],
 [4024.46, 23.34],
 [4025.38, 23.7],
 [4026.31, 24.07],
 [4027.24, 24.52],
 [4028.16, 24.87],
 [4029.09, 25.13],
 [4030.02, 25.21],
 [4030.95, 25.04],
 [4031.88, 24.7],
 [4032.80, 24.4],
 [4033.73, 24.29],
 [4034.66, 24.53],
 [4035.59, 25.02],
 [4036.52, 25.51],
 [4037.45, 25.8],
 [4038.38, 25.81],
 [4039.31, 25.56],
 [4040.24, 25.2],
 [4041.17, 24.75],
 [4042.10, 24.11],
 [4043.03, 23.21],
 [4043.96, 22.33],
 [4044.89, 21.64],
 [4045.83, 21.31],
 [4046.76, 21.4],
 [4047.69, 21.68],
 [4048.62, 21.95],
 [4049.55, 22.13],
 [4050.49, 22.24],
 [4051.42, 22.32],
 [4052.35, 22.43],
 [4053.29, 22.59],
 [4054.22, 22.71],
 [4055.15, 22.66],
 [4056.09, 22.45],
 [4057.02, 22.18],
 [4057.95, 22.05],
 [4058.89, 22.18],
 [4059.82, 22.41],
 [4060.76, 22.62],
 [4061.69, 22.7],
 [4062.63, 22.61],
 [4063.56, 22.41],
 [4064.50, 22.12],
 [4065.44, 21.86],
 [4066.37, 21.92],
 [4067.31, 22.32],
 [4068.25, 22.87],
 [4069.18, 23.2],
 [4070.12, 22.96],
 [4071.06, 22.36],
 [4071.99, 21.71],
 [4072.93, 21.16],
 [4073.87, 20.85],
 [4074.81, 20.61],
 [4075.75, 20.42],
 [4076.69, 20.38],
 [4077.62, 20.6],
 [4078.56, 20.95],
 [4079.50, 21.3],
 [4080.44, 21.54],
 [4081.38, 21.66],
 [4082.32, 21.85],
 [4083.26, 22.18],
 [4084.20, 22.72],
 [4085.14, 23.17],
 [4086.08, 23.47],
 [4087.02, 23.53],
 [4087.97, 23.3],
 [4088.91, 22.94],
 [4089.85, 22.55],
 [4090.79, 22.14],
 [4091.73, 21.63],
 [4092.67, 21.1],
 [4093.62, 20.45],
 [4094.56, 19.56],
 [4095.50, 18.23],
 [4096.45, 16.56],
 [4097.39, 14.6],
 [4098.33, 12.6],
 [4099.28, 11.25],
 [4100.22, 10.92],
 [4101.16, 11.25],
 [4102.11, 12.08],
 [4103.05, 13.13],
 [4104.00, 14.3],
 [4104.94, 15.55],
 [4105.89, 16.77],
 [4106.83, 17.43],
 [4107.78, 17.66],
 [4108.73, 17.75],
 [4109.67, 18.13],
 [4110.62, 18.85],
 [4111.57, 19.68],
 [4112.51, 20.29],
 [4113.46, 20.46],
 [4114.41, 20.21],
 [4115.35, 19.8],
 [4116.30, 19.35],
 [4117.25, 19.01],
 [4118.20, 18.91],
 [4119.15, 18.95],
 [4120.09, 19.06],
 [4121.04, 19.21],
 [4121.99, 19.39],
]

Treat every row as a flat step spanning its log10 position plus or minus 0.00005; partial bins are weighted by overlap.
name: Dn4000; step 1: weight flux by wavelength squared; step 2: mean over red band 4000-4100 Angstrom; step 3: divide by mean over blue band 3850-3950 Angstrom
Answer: 1.27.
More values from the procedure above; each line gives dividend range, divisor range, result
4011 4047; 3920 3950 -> 1.37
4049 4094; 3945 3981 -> 1.33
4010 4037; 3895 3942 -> 1.32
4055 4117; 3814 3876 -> 1.20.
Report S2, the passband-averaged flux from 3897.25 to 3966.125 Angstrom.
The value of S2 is 19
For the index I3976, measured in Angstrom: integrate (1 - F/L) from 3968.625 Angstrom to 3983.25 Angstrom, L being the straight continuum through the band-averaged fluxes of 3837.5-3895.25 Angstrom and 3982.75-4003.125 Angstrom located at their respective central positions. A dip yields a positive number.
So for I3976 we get 3.6 Angstrom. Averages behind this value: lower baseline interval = 18.4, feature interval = 16.2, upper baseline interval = 21.9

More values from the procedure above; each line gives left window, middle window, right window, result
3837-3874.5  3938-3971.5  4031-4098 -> 4.9 Angstrom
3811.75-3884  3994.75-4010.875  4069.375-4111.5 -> -2.5 Angstrom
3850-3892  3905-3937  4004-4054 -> 2.0 Angstrom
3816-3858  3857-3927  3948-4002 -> -4.6 Angstrom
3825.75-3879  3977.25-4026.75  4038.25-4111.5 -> -4.2 Angstrom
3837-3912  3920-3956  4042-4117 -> 0.8 Angstrom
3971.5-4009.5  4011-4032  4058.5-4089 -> -2.3 Angstrom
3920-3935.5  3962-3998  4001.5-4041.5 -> 5.1 Angstrom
